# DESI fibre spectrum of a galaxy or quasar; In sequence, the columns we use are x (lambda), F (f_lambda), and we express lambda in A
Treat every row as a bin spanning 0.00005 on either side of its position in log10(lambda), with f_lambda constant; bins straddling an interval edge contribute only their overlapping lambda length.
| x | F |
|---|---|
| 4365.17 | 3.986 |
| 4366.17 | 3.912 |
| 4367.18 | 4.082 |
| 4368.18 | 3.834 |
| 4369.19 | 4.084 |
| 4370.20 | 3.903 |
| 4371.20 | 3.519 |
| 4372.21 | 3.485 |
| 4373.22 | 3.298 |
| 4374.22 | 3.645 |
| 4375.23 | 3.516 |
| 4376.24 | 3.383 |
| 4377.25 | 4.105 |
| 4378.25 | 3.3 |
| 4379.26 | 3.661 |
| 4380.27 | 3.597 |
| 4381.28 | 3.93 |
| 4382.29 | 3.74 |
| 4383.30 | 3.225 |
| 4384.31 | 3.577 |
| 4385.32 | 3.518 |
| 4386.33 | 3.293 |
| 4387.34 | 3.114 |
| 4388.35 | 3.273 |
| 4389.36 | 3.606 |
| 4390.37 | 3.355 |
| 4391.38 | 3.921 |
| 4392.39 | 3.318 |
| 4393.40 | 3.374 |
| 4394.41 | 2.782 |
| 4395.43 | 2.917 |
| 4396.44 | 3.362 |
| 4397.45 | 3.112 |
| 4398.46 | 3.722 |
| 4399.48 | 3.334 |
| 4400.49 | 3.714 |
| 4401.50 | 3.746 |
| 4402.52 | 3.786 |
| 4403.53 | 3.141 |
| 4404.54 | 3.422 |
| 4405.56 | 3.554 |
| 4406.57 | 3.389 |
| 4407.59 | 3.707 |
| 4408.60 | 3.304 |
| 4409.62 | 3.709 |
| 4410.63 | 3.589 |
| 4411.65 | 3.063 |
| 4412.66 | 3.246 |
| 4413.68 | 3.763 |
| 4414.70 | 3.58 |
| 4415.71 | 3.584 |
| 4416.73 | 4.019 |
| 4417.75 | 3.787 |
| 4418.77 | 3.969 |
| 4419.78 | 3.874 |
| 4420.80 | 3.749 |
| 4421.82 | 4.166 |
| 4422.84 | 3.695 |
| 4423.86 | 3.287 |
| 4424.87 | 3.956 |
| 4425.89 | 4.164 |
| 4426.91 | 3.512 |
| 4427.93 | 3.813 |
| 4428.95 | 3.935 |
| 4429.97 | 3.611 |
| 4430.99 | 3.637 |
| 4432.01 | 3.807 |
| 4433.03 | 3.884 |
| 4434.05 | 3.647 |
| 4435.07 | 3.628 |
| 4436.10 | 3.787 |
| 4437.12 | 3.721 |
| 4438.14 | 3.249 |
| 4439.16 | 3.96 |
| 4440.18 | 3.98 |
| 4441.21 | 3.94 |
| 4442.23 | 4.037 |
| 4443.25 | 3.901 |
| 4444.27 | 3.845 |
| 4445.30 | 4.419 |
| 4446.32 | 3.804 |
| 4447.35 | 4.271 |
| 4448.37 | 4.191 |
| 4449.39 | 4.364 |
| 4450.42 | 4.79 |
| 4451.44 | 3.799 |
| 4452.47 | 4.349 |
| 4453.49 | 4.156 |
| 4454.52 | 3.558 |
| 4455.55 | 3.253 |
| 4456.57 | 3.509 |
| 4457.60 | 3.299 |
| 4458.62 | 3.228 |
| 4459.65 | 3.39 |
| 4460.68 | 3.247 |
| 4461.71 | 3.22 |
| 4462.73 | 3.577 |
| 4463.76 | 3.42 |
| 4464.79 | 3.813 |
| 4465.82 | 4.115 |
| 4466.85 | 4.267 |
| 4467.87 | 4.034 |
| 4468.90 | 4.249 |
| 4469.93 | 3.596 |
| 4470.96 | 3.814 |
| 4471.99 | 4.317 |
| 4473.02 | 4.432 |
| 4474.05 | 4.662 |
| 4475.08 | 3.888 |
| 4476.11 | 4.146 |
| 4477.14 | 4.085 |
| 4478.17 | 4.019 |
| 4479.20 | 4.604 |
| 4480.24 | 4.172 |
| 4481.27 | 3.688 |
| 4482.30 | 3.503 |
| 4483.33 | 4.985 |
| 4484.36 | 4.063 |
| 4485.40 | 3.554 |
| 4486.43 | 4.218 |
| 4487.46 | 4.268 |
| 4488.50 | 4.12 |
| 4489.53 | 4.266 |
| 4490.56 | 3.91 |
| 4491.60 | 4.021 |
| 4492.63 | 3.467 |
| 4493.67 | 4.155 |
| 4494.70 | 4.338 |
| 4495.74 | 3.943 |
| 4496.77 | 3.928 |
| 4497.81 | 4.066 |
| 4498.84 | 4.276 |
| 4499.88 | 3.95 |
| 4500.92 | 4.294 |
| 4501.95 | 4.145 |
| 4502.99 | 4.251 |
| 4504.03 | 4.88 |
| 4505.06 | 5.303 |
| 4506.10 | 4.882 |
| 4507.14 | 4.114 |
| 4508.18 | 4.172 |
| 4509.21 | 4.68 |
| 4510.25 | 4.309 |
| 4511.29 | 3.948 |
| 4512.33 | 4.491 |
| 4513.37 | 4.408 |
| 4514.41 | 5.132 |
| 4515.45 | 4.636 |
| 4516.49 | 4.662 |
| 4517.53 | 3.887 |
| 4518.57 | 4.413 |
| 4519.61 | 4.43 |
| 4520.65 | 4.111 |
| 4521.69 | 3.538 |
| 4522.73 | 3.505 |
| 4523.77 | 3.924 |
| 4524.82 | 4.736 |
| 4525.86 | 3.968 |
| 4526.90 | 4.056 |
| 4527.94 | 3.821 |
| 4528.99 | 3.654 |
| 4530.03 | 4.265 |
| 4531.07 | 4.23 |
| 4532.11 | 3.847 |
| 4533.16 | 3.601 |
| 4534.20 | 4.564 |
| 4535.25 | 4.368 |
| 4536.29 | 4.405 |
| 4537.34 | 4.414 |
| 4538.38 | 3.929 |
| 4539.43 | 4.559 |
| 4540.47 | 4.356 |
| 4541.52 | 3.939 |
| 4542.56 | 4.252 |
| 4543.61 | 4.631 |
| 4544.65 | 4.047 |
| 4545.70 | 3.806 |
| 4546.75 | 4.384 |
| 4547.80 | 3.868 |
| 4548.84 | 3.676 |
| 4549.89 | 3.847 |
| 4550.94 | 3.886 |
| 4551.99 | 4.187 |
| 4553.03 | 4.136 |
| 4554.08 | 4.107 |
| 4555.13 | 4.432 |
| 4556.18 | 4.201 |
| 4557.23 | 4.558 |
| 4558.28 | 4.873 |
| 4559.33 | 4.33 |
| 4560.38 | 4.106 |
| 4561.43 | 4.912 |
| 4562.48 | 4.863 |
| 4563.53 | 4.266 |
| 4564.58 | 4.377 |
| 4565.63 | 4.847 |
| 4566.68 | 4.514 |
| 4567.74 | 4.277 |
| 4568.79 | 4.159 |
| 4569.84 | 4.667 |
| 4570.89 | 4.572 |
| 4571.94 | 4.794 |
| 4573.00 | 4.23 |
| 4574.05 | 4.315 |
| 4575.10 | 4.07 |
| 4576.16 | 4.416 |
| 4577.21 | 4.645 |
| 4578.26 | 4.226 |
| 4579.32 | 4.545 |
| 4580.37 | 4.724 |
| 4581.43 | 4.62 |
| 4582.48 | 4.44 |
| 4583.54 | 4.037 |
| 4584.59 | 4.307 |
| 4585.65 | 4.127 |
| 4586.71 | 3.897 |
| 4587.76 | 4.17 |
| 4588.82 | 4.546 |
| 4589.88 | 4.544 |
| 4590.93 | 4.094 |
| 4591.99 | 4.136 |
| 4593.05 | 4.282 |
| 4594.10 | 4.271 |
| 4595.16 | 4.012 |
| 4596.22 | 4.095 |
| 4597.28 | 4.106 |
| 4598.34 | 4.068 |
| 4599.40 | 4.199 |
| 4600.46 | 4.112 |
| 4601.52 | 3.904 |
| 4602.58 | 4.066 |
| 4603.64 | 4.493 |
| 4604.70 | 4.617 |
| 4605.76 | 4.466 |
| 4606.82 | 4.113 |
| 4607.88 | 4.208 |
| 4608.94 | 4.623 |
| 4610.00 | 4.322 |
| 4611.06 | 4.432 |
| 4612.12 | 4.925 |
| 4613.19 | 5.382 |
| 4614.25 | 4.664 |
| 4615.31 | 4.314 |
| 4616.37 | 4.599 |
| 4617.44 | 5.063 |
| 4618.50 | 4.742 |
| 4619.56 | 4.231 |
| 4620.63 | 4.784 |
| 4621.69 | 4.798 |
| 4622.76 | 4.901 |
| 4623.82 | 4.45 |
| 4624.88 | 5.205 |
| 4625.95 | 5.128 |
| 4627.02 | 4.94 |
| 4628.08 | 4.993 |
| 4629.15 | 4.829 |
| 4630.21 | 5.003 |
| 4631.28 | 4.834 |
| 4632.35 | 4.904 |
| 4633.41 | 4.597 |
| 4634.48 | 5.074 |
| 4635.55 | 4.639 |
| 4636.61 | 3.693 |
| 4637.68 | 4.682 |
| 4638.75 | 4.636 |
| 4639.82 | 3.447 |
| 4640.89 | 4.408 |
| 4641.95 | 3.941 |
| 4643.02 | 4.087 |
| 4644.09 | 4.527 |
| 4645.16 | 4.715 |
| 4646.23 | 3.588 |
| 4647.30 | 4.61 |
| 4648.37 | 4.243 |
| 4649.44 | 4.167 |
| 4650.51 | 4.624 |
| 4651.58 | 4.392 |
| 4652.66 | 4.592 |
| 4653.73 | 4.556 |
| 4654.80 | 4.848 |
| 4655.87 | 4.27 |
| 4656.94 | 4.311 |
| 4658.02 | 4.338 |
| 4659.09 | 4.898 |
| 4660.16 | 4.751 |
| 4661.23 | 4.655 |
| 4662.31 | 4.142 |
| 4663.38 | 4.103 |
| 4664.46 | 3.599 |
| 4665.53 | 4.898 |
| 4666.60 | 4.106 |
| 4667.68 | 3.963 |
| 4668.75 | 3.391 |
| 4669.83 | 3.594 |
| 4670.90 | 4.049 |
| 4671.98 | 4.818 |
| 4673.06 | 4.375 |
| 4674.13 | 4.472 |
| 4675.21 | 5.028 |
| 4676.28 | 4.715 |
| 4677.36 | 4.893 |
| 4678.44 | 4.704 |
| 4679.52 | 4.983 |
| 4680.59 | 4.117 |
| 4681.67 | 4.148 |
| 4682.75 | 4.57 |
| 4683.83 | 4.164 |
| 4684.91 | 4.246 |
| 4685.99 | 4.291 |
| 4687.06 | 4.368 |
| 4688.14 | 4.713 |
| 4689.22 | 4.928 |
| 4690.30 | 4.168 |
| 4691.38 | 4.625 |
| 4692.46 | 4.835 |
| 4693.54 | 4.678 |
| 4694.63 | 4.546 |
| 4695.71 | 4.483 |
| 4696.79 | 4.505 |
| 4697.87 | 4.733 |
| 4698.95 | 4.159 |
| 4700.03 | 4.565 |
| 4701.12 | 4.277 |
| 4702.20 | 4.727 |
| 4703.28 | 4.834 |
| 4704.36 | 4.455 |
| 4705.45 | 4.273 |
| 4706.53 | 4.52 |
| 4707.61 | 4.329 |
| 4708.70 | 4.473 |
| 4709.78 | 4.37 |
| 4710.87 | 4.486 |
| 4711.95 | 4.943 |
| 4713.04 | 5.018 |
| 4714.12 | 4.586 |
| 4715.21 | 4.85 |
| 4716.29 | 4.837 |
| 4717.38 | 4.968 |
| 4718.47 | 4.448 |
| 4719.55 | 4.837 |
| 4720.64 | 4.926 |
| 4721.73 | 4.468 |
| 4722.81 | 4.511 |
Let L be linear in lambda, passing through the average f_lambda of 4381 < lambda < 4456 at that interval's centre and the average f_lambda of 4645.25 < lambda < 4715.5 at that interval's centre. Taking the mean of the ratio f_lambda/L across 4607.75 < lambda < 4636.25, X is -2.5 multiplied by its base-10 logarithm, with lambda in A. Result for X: -0.12 mag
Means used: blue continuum 3.68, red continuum 4.46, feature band 4.76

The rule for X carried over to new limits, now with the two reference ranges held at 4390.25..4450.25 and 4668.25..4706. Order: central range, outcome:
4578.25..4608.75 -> -0.02 mag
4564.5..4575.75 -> -0.08 mag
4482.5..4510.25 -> -0.09 mag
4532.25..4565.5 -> -0.05 mag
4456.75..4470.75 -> 0.05 mag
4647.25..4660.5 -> -0.03 mag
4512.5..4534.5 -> -0.05 mag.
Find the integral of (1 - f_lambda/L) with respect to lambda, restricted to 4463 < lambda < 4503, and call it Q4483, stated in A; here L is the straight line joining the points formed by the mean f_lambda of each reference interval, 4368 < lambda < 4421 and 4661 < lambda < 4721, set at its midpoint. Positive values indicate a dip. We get -2.7 A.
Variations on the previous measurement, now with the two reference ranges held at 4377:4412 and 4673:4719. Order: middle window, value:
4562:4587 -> -1.8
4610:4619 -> -1.0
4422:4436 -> -0.6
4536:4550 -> -0.5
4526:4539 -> -0.4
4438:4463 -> -1.1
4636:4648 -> 0.4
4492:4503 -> -0.6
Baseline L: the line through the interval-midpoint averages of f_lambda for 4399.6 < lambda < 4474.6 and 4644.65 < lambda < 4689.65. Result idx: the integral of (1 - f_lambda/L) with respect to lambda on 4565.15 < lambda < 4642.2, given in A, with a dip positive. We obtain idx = -4.35 A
